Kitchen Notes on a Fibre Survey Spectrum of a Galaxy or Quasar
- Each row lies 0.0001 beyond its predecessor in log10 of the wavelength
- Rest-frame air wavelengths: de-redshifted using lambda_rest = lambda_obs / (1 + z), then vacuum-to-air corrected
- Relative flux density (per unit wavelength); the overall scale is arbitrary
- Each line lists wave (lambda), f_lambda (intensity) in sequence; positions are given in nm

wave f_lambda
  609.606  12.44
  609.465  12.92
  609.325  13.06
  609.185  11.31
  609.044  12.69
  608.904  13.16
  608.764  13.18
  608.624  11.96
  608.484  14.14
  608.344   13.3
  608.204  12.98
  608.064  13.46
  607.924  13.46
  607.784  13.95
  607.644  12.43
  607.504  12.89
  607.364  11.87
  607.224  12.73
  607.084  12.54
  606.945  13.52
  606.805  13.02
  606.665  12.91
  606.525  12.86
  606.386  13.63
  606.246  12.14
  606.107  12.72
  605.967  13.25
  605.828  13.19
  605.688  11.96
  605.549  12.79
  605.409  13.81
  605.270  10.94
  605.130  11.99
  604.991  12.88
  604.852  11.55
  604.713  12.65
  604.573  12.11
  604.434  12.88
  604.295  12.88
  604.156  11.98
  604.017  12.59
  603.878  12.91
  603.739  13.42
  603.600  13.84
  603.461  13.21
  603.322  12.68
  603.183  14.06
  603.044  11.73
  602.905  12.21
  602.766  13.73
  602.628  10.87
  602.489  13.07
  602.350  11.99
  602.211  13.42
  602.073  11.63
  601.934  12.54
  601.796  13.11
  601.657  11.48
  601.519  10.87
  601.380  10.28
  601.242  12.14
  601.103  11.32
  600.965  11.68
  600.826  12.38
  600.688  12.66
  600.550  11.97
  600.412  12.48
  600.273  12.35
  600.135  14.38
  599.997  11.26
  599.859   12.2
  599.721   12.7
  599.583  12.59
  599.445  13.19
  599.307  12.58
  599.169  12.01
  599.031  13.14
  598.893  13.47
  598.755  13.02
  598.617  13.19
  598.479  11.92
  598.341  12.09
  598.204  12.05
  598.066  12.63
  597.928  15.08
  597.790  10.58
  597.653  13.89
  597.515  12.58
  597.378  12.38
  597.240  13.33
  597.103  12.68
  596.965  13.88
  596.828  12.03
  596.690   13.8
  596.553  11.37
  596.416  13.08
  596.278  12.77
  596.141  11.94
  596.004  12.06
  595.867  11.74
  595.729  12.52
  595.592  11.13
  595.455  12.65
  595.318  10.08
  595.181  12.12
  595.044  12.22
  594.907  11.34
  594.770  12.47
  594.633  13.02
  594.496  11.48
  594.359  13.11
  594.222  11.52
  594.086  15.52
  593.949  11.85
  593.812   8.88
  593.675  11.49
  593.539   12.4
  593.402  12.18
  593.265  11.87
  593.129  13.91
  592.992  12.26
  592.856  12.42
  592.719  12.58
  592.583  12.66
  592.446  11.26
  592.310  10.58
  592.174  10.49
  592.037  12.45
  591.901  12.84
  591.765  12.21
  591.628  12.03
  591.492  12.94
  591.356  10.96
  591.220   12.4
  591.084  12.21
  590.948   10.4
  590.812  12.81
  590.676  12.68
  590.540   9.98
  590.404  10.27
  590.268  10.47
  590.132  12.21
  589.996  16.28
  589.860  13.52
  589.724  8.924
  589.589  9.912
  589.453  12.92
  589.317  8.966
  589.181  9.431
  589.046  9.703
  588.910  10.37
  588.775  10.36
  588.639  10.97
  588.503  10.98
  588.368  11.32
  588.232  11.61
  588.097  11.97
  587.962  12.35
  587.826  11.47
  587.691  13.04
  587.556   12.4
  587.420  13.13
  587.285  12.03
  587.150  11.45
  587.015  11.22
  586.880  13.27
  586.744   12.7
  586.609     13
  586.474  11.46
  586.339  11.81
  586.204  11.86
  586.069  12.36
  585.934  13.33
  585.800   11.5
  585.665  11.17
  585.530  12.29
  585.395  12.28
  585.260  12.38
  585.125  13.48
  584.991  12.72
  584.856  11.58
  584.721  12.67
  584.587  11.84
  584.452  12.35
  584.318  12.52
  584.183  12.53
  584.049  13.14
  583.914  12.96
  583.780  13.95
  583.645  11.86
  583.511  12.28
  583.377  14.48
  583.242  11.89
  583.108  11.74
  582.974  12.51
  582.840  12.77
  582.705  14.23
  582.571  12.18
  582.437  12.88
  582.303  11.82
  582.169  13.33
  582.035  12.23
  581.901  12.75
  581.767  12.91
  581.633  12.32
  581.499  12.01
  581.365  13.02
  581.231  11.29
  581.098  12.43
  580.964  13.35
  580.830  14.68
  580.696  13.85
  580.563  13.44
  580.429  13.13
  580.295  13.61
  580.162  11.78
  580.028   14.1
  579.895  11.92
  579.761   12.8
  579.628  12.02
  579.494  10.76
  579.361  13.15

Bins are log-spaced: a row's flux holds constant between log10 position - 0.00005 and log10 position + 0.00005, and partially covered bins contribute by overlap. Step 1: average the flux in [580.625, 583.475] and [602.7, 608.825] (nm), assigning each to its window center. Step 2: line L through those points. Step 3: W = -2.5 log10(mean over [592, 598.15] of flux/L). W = 0.05 mag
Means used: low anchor 12.8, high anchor 12.8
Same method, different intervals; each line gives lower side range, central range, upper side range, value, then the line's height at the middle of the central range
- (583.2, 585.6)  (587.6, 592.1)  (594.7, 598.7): 0.09 mag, 12.5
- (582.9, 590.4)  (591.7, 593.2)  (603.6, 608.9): 0.01 mag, 12.2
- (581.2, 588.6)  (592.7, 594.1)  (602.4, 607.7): 0.03 mag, 12.5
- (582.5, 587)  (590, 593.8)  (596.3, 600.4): 0.06 mag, 12.6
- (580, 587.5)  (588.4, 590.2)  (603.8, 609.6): 0.14 mag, 12.6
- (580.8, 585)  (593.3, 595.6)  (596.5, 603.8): 0.05 mag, 12.6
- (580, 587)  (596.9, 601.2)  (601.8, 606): 0.00 mag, 12.6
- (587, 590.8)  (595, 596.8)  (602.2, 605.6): -0.01 mag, 12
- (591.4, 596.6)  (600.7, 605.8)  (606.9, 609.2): 0.02 mag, 12.7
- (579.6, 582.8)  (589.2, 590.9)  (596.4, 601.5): 0.11 mag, 12.7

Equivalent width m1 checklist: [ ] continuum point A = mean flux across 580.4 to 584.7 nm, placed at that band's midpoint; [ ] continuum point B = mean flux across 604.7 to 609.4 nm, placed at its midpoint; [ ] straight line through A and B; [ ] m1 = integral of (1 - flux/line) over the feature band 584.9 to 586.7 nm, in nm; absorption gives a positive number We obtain 0.07 nm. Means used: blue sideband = 12.8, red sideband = 12.8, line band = 12.3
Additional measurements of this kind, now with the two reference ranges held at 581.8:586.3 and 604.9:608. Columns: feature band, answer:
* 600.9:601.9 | 0.090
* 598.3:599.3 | 0.000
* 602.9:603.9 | -0.024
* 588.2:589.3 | 0.184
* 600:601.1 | 0.027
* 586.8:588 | 0.030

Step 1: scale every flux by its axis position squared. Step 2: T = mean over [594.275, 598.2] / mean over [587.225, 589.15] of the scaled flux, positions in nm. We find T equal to 1.11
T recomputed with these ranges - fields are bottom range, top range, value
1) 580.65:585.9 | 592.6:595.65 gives 1.00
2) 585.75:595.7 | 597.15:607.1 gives 1.10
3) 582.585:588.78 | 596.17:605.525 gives 1.07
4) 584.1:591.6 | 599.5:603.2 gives 1.08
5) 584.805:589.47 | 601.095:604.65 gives 1.11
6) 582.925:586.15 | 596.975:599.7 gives 1.07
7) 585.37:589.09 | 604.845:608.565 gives 1.16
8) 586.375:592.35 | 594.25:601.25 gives 1.10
